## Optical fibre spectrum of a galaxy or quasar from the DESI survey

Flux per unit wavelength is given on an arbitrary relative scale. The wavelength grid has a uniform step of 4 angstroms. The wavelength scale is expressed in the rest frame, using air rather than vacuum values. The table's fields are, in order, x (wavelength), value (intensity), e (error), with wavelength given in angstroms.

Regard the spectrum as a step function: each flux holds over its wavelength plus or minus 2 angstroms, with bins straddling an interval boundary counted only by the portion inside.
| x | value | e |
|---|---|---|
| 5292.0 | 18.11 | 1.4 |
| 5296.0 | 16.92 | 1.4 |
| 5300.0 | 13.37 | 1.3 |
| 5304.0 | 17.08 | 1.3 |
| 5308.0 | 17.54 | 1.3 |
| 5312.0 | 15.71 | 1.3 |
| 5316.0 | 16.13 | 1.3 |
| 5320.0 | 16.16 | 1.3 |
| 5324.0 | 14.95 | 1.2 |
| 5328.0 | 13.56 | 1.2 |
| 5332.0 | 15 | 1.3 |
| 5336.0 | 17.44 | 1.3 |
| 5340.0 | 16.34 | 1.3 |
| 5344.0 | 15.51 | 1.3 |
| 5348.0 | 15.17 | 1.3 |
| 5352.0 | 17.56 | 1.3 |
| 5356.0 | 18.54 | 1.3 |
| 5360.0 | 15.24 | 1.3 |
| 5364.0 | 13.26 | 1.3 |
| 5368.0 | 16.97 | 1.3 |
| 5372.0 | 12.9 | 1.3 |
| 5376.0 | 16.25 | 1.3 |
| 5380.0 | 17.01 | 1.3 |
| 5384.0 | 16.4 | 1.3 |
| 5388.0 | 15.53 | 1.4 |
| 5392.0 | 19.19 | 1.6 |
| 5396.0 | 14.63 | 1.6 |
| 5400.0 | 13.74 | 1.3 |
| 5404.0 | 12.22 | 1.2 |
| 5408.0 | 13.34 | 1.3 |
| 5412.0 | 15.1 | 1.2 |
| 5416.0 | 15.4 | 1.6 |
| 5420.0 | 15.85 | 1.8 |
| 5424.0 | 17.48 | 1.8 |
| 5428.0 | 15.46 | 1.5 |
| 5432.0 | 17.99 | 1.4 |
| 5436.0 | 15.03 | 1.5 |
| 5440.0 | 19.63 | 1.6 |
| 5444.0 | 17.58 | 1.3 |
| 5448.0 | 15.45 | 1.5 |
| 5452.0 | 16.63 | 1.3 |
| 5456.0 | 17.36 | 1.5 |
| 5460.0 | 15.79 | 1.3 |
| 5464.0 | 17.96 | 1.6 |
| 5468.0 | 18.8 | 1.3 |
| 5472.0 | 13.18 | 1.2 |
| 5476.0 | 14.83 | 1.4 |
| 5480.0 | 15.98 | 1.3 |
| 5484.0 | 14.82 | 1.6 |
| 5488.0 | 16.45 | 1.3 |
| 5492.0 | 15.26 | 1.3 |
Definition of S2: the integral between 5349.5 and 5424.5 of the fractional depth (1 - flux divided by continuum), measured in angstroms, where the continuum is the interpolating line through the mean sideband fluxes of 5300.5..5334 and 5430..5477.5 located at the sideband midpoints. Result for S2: 2.9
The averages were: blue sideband 15.7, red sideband 16.7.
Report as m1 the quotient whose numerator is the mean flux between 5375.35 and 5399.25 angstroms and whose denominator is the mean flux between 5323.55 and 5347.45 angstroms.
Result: 1.1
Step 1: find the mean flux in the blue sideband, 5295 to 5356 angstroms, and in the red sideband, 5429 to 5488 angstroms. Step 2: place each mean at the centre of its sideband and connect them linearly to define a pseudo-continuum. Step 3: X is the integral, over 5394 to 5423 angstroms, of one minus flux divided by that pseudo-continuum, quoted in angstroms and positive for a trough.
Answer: 3.3 angstroms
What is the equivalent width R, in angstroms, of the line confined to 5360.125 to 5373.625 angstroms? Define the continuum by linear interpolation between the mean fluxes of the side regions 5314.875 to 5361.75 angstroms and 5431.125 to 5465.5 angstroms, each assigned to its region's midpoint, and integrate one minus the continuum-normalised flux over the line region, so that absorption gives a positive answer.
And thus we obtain 1.4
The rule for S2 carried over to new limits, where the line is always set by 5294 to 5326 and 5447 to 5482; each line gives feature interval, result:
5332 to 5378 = 0.49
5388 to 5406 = 1.25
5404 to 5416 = 1.54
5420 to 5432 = -0.33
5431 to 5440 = -0.47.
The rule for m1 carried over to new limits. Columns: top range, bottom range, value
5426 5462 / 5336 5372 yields 1.05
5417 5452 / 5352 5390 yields 1.06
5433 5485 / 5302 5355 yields 1.02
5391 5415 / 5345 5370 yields 0.90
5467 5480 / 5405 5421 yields 1.05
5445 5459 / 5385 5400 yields 1.03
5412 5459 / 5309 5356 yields 1.04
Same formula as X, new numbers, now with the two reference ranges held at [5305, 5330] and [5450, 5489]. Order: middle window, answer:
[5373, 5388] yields -0.24 angstroms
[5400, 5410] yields 1.88 angstroms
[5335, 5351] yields -0.32 angstroms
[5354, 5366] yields 0.13 angstroms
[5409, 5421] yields 0.58 angstroms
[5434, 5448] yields -0.91 angstroms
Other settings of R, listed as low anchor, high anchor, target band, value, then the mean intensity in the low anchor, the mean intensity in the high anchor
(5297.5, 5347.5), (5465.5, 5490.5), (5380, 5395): -1.10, 15.7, 15.7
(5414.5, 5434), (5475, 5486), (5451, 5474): -1.44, 16.5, 15.2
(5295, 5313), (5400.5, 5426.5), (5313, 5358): -0.84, 16.1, 14.8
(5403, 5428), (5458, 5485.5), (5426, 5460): -2.96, 15.1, 15.9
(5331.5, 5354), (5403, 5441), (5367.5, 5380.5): 0.44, 16.2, 15.7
